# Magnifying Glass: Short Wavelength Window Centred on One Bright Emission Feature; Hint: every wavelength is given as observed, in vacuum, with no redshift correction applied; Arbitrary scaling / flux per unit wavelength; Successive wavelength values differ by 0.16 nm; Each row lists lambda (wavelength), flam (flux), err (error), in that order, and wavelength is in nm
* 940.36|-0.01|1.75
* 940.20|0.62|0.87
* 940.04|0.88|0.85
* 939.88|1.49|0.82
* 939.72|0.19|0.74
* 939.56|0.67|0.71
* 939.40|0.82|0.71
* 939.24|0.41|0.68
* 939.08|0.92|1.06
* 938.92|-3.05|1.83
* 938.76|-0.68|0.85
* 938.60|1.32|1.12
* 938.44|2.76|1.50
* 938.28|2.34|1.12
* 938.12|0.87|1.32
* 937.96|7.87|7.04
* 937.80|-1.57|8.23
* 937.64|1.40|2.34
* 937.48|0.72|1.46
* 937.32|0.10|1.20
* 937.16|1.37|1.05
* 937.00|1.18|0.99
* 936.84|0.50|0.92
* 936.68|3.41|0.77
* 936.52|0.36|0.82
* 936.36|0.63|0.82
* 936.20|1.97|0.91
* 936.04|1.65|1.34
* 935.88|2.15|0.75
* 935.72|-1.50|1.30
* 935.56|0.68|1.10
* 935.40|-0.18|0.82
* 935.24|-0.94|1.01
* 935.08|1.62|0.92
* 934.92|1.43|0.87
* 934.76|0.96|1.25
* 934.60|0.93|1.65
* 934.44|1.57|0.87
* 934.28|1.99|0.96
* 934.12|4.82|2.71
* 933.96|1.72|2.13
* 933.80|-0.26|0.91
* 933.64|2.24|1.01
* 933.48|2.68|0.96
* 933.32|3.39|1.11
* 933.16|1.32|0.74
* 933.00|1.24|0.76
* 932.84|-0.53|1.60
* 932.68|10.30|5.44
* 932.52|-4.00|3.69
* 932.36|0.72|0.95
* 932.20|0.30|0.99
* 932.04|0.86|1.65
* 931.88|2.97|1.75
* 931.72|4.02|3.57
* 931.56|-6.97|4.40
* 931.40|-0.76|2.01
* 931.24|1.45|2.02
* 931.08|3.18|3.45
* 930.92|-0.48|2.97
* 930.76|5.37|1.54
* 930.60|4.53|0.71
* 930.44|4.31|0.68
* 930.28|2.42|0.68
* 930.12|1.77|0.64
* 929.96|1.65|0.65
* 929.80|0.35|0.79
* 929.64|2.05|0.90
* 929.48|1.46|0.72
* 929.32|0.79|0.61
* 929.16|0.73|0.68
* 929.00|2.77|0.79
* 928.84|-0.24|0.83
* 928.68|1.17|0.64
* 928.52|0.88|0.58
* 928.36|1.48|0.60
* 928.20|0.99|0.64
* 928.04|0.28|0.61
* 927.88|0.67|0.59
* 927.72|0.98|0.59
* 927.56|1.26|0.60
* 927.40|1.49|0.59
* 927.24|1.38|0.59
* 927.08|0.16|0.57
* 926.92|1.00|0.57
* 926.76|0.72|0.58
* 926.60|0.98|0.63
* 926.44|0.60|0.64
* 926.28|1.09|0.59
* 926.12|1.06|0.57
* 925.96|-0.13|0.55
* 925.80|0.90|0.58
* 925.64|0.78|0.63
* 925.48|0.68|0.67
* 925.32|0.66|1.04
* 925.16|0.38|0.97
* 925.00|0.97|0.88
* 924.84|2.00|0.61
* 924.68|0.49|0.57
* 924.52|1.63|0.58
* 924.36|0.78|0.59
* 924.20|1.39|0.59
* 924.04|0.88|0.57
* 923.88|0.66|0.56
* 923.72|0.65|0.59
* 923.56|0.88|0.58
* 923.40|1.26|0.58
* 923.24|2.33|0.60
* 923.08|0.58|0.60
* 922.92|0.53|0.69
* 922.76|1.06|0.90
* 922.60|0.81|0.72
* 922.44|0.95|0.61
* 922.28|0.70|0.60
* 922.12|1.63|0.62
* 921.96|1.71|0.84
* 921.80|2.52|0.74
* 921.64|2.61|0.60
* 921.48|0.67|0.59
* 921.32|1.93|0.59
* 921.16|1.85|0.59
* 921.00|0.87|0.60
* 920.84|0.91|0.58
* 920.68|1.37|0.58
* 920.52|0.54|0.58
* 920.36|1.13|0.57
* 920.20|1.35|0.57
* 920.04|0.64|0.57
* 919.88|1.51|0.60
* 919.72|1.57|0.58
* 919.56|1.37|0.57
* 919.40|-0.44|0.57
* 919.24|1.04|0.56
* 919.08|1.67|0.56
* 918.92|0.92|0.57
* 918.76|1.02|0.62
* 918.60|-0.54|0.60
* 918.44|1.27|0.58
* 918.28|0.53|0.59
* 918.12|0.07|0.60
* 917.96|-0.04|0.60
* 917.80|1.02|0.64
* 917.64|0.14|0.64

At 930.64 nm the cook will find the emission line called [O III] 5007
